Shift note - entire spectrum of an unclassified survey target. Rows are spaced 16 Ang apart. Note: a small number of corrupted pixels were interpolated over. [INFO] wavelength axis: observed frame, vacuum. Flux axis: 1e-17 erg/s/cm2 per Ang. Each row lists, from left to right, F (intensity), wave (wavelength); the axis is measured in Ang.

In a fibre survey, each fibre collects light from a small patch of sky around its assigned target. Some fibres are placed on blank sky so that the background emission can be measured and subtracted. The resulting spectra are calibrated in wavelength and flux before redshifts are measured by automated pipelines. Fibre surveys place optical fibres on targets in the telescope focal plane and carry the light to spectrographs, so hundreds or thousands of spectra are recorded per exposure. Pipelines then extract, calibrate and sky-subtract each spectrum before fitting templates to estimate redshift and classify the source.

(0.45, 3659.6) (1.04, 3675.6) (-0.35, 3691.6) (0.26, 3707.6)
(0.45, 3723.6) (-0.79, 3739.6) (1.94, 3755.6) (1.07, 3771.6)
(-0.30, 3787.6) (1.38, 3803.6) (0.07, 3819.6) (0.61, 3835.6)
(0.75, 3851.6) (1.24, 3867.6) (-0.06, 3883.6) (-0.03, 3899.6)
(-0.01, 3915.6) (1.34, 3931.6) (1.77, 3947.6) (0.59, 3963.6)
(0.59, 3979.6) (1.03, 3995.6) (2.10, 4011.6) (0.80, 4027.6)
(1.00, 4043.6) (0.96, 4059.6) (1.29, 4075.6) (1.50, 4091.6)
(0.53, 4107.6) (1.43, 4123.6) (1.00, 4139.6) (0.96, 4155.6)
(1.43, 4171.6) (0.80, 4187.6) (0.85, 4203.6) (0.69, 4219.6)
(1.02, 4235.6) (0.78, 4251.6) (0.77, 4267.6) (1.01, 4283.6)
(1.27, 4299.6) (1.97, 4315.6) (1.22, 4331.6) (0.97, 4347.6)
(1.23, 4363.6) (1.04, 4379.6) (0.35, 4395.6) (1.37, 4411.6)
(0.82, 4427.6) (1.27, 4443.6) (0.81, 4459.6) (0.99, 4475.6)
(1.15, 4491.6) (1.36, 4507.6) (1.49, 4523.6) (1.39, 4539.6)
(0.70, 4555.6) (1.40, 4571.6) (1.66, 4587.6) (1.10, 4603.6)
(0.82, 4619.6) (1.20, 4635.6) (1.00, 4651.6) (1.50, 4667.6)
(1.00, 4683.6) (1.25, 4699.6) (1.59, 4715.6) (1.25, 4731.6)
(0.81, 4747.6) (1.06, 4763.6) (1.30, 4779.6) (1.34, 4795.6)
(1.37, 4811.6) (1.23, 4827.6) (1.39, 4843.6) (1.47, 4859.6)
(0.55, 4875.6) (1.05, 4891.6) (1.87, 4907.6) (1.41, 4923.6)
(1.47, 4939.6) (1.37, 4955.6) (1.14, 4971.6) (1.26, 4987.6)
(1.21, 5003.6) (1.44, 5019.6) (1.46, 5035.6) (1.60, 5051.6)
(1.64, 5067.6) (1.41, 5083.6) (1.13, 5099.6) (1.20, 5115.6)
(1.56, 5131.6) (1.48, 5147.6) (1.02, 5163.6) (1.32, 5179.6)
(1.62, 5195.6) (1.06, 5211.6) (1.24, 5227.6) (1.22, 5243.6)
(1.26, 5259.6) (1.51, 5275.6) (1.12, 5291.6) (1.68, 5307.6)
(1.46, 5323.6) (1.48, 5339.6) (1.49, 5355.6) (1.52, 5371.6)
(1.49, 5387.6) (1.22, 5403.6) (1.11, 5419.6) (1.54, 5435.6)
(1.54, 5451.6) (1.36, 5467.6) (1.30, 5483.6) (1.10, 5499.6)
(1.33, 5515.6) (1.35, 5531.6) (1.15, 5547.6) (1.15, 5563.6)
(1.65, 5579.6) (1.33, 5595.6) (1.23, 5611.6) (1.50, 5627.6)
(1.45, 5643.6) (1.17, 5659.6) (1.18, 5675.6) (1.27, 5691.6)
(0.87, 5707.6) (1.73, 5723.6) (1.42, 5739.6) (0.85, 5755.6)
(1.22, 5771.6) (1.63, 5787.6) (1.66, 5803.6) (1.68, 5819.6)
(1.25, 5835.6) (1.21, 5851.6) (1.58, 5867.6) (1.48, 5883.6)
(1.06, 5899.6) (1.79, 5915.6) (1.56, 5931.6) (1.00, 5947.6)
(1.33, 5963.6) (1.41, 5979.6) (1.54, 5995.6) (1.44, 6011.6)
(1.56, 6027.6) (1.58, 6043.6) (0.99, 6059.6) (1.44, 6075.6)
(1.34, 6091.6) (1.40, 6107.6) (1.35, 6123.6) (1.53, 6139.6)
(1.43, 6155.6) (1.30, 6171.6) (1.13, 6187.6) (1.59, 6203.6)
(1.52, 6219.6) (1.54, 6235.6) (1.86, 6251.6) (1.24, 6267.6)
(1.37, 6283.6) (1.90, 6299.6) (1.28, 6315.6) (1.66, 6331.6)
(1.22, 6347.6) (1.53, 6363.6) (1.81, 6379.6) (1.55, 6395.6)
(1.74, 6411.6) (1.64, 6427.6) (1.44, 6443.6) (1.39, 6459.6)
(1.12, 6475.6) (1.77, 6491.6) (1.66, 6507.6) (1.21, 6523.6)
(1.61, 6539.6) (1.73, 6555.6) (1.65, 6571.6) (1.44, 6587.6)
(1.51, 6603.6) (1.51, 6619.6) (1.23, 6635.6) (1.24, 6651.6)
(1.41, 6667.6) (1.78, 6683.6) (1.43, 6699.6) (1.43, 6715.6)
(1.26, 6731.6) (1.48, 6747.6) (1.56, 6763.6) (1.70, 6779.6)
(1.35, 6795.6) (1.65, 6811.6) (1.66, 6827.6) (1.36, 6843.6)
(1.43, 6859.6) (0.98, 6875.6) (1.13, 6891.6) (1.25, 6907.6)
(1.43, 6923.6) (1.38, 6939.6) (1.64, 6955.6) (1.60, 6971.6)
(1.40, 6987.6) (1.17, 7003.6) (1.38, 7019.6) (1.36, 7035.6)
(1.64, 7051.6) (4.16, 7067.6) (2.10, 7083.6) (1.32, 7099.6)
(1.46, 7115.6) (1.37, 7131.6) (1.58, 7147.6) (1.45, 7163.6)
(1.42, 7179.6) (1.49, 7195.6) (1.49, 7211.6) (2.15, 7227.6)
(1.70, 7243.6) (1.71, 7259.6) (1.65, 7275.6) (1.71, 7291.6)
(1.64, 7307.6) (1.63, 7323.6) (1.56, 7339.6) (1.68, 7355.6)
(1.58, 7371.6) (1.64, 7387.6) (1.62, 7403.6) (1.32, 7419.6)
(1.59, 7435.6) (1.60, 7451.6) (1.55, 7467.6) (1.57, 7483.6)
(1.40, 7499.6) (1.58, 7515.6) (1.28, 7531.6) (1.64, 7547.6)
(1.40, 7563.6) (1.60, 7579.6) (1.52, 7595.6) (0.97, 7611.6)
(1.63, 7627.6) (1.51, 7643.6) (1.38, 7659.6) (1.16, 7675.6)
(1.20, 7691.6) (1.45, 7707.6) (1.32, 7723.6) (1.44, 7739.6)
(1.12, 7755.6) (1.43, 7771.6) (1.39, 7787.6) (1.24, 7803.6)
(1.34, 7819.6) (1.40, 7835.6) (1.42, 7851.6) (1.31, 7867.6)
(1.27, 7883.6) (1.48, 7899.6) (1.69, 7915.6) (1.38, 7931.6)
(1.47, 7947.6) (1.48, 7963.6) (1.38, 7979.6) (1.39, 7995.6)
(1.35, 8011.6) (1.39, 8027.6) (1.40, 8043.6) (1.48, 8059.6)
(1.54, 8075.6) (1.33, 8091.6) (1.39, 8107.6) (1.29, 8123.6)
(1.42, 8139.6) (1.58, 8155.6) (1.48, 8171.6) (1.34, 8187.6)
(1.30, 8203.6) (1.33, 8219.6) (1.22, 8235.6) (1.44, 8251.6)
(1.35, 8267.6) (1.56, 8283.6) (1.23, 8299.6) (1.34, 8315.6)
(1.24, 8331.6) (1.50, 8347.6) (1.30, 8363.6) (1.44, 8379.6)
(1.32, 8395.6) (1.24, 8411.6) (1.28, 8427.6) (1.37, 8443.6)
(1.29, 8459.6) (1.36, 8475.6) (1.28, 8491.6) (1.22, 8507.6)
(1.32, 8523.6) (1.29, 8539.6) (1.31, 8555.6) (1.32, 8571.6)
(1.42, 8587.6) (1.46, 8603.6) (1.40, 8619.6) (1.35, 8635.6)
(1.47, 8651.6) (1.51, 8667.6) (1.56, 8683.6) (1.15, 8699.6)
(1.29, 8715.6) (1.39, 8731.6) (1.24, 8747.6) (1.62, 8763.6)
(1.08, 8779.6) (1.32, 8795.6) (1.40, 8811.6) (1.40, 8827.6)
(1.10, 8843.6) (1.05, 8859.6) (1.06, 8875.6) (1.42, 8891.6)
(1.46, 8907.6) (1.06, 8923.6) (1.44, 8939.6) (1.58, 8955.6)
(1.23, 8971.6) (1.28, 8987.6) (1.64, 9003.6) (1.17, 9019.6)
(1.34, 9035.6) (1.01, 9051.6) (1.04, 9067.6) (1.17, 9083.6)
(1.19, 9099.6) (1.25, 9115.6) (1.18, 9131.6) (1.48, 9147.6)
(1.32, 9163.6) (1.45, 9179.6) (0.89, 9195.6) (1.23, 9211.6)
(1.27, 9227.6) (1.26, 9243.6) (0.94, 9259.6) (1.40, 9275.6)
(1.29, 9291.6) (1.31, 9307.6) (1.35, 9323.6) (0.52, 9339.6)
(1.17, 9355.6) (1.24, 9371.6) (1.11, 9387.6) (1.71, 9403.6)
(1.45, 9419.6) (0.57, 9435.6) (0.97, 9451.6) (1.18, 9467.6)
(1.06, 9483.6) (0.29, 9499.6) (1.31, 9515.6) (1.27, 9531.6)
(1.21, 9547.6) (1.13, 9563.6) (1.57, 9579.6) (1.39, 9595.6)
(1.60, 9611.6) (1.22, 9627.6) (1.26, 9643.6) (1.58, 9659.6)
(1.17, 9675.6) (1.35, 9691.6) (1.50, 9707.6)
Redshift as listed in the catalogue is 0.08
